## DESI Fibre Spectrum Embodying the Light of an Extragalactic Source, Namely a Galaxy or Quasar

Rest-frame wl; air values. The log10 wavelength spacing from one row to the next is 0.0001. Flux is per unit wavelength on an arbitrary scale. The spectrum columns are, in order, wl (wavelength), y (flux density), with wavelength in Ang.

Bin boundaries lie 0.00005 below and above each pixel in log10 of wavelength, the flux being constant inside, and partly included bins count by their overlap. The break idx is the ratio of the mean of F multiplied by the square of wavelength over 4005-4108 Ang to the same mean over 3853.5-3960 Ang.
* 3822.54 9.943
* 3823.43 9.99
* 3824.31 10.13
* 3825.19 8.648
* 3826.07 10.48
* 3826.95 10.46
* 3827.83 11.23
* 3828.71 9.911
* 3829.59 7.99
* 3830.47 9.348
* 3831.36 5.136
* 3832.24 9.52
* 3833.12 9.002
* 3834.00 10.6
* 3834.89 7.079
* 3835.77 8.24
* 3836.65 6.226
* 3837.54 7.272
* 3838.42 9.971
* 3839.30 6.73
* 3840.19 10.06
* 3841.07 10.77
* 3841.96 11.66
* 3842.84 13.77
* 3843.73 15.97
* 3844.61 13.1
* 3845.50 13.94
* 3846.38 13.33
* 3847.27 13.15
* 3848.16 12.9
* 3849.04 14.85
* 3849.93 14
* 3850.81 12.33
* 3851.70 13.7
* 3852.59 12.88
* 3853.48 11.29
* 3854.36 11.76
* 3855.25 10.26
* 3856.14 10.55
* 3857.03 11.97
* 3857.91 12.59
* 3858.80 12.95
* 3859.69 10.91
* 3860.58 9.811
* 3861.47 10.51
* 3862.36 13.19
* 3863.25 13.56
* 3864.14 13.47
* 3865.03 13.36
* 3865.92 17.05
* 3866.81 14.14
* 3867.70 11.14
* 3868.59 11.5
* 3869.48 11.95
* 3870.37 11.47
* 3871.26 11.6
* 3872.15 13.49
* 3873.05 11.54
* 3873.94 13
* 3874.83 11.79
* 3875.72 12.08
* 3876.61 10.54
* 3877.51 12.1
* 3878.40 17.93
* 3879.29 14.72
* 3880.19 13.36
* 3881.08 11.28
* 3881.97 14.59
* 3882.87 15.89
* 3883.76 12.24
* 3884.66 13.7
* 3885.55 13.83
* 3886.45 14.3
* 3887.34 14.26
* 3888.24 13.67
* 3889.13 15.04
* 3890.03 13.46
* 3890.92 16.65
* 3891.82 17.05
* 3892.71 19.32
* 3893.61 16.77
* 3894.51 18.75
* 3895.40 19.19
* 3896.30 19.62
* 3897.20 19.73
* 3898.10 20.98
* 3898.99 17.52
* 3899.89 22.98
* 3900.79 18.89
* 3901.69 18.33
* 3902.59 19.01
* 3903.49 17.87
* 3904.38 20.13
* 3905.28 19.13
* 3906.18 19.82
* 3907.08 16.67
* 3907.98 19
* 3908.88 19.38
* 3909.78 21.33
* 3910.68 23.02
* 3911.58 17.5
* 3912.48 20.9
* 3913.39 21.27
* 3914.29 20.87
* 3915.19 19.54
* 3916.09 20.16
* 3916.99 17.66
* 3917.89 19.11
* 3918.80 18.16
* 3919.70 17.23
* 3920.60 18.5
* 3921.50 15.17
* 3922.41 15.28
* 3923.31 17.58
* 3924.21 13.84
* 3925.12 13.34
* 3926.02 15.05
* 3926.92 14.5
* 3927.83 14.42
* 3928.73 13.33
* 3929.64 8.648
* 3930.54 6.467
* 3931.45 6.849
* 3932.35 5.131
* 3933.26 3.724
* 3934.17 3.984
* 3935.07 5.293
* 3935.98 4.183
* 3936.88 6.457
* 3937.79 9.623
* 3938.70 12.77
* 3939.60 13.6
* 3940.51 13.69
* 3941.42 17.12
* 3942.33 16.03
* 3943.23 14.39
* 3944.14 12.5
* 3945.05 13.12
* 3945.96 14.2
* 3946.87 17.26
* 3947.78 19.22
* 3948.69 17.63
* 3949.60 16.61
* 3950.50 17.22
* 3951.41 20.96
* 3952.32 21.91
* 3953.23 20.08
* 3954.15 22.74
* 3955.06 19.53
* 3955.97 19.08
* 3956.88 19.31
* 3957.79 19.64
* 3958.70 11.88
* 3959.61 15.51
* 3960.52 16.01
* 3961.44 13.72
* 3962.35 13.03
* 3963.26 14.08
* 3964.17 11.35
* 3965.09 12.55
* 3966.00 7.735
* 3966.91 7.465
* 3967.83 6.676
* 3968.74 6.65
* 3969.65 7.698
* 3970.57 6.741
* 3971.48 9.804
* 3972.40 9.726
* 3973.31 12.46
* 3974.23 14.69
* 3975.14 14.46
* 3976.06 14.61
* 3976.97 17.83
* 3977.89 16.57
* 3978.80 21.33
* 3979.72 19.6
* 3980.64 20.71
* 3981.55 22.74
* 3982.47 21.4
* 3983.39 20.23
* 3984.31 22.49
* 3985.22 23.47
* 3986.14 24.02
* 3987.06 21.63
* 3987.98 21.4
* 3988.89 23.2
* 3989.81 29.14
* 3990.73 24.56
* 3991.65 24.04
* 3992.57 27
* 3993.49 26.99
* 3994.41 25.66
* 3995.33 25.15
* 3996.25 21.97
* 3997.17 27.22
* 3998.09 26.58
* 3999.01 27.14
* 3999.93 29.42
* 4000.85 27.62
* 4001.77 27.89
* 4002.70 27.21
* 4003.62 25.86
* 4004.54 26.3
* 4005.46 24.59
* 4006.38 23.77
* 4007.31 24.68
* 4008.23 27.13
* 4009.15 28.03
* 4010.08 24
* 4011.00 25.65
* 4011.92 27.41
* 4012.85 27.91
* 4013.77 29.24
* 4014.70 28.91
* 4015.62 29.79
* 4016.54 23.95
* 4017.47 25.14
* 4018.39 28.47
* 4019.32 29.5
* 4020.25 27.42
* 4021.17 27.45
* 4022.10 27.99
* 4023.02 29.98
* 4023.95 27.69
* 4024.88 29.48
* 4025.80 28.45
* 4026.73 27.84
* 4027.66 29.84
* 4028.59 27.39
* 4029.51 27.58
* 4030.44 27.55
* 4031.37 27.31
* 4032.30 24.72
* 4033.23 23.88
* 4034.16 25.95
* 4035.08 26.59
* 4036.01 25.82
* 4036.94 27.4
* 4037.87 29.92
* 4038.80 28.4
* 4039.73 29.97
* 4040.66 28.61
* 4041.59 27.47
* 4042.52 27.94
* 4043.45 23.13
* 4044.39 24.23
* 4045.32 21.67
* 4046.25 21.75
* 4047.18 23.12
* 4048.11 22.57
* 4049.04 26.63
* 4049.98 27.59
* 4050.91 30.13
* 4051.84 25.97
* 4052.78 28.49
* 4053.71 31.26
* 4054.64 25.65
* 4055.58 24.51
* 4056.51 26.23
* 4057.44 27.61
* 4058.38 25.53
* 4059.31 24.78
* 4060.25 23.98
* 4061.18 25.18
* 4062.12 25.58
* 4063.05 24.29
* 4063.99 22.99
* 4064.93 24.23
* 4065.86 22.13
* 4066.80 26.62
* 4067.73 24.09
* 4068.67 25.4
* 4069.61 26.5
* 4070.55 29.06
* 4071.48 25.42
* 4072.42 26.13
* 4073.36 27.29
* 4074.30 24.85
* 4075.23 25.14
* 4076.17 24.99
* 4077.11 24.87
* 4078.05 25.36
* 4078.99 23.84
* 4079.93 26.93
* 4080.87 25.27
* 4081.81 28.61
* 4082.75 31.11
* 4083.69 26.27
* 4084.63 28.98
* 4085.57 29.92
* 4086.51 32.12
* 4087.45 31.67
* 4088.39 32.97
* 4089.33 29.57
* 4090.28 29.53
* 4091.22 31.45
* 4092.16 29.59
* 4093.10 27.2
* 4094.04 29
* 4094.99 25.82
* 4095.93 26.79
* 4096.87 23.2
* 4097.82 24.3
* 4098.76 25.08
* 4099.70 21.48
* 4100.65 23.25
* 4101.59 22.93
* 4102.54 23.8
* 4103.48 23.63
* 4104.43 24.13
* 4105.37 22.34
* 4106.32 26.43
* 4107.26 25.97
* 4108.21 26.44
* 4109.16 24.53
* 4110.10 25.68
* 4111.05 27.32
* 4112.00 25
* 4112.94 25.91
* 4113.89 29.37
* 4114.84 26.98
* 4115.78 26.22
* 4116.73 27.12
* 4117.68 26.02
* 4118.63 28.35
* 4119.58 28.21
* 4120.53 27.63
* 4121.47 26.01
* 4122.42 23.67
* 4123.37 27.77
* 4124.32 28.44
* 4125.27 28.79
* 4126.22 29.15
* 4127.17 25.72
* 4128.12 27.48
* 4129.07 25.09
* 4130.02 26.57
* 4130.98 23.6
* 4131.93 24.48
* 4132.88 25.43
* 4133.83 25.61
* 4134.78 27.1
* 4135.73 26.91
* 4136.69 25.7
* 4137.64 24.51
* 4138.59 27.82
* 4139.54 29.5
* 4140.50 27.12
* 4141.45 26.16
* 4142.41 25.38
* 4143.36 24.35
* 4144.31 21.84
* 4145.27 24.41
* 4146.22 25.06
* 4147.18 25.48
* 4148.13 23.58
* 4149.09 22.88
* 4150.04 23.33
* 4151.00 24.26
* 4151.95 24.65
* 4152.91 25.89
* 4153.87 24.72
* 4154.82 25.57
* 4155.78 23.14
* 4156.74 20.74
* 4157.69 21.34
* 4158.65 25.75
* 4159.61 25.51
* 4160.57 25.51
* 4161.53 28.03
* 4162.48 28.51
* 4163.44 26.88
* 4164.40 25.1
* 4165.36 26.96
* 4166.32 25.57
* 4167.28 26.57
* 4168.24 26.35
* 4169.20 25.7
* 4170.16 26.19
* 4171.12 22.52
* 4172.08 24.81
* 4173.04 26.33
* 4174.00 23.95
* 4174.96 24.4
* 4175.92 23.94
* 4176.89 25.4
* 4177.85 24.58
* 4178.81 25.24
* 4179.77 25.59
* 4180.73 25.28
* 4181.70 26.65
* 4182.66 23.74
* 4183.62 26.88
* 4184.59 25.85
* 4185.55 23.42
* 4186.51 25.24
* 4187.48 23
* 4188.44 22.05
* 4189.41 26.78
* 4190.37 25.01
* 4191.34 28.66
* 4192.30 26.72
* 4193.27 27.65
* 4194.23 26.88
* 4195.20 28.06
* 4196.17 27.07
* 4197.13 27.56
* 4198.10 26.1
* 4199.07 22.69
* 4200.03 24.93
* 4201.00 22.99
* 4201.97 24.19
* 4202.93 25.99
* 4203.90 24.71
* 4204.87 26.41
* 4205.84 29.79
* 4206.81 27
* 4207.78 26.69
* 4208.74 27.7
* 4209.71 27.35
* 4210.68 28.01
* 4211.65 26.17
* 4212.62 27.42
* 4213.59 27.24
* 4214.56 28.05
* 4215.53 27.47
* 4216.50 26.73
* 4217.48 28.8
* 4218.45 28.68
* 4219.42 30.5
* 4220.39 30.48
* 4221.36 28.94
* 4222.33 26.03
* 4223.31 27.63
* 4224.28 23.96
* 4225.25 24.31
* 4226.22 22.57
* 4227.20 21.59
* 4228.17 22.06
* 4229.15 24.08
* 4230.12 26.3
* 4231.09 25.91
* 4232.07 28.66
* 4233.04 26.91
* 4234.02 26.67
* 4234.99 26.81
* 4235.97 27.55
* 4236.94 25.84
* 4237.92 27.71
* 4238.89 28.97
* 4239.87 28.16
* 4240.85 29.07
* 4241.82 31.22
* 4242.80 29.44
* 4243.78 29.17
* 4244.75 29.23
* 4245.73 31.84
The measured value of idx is 1.90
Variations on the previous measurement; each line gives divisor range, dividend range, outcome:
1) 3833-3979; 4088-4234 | 2.08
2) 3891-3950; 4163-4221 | 1.90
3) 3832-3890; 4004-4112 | 2.39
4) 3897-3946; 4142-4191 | 1.84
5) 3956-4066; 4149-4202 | 1.18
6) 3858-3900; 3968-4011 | 1.59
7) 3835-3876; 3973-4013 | 2.11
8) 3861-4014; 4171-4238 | 1.73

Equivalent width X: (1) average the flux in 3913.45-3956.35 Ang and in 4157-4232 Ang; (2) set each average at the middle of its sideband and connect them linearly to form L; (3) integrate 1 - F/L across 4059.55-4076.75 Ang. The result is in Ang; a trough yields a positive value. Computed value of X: -4.0 Ang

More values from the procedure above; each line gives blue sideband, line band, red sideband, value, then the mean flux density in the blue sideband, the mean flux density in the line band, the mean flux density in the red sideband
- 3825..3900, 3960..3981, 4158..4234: 5.3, 12.8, 12.8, 26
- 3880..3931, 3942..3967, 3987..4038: 6.3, 17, 16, 26.7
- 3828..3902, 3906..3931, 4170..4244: -3.2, 13.1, 17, 26.3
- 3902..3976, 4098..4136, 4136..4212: -5.0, 14.7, 25.9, 25.5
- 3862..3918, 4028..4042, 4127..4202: -4.1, 16.2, 27.3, 25.3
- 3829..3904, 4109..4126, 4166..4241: -3.0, 13.3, 26.9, 26.1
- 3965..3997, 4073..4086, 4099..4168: -2.1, 18.2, 26.7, 25.6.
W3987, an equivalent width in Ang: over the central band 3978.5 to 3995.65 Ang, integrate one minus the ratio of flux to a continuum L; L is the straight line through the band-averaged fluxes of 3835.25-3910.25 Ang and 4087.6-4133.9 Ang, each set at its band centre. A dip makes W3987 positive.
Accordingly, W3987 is -2.86 Ang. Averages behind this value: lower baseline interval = 14.2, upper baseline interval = 26.4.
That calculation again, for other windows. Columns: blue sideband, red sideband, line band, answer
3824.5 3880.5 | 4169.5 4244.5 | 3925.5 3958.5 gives 3.5 Ang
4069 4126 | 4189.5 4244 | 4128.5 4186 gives 3.3 Ang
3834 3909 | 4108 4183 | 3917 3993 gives 9.8 Ang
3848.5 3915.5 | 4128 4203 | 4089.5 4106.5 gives -2.0 Ang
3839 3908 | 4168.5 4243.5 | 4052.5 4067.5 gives -3.2 Ang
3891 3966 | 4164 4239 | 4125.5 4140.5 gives -1.8 Ang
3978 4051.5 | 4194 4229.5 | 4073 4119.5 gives -0.9 Ang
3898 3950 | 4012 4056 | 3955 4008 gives 5.8 Ang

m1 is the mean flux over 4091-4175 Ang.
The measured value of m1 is 25.7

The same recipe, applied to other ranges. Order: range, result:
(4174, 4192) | 25.1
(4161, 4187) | 25.5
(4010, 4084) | 26.5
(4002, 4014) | 26.3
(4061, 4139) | 26.4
